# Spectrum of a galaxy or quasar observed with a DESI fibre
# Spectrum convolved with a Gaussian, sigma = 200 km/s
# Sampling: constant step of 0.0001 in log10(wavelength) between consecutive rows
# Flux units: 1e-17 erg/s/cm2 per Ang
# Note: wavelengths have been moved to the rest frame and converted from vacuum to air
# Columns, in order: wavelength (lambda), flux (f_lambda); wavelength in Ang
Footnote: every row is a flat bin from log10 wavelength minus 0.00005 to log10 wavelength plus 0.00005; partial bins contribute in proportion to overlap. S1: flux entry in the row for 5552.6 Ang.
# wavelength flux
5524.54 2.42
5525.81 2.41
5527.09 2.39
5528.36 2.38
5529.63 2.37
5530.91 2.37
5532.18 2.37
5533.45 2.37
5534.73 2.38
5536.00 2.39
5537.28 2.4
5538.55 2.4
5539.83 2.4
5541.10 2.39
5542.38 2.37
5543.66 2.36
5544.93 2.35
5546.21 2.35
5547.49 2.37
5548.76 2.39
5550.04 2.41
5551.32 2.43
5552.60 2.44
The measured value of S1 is 2.44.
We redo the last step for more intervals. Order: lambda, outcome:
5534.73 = 2.38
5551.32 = 2.43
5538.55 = 2.4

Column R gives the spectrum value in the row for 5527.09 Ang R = 2.39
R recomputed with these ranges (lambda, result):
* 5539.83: 2.4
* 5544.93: 2.35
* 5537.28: 2.4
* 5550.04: 2.41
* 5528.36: 2.38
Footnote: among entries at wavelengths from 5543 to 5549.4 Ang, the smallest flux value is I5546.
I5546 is 2.35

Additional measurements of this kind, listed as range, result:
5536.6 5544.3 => 2.36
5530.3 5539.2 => 2.37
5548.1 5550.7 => 2.39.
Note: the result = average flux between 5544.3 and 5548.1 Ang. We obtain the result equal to 2.35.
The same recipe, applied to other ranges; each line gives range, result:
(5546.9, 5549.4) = 2.39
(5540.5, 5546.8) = 2.36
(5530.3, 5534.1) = 2.37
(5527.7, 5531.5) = 2.37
